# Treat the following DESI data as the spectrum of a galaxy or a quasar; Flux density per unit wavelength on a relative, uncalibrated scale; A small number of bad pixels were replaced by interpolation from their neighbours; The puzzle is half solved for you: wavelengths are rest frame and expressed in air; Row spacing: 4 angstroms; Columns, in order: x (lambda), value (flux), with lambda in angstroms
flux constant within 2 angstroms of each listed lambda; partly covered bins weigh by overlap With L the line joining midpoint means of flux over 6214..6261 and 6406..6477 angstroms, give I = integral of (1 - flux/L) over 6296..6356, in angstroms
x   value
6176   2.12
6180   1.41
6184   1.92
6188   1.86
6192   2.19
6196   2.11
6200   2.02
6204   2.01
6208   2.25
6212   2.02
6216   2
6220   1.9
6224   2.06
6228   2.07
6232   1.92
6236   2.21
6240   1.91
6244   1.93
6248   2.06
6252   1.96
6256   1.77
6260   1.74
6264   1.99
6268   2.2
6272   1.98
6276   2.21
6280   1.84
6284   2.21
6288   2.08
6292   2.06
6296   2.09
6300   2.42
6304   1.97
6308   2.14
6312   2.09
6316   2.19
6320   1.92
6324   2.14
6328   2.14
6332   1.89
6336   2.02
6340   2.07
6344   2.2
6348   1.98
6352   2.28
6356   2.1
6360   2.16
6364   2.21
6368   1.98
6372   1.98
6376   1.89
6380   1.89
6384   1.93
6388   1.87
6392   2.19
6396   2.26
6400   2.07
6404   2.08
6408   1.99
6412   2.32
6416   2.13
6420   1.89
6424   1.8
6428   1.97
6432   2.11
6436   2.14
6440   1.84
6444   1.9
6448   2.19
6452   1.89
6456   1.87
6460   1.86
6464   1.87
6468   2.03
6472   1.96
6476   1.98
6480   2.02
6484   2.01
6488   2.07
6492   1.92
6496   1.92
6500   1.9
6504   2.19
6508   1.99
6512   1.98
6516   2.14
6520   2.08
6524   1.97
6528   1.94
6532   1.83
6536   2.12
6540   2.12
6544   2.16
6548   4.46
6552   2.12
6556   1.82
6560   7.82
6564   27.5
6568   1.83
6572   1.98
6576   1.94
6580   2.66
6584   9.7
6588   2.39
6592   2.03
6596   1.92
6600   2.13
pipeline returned -3.9 angstroms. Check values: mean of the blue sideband 1.97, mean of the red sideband 1.99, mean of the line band 2.1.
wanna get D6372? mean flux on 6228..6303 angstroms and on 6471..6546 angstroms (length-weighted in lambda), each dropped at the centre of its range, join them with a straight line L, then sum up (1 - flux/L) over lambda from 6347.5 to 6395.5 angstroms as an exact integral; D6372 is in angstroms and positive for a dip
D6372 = -0.51 angstroms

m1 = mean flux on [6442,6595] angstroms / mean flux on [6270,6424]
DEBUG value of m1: 1.50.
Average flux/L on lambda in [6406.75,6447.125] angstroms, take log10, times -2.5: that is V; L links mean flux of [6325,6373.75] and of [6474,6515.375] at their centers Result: 0.01 mag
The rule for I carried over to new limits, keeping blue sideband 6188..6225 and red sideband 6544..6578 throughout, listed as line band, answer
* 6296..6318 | 7.0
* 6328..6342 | 5.9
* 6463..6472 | 5.4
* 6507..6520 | 8.1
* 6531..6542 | 7.0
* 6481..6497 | 9.8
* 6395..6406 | 5.4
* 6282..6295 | 3.7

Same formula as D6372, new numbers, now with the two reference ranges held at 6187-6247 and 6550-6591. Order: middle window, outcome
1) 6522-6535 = 8.4 angstroms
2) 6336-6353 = 6.5 angstroms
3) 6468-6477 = 5.3 angstroms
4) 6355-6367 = 4.8 angstroms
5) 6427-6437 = 5.3 angstroms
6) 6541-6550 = 3.9 angstroms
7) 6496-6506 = 6.1 angstroms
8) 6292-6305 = 3.4 angstroms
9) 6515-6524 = 5.5 angstroms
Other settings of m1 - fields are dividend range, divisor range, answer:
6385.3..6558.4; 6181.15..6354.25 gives 1.02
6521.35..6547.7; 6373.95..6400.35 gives 1.09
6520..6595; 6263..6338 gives 2.04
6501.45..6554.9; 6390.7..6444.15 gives 1.09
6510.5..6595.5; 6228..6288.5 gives 2.00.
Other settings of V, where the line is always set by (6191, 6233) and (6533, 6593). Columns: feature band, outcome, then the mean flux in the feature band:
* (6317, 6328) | 0.380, 2.06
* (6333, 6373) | 0.449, 2.1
